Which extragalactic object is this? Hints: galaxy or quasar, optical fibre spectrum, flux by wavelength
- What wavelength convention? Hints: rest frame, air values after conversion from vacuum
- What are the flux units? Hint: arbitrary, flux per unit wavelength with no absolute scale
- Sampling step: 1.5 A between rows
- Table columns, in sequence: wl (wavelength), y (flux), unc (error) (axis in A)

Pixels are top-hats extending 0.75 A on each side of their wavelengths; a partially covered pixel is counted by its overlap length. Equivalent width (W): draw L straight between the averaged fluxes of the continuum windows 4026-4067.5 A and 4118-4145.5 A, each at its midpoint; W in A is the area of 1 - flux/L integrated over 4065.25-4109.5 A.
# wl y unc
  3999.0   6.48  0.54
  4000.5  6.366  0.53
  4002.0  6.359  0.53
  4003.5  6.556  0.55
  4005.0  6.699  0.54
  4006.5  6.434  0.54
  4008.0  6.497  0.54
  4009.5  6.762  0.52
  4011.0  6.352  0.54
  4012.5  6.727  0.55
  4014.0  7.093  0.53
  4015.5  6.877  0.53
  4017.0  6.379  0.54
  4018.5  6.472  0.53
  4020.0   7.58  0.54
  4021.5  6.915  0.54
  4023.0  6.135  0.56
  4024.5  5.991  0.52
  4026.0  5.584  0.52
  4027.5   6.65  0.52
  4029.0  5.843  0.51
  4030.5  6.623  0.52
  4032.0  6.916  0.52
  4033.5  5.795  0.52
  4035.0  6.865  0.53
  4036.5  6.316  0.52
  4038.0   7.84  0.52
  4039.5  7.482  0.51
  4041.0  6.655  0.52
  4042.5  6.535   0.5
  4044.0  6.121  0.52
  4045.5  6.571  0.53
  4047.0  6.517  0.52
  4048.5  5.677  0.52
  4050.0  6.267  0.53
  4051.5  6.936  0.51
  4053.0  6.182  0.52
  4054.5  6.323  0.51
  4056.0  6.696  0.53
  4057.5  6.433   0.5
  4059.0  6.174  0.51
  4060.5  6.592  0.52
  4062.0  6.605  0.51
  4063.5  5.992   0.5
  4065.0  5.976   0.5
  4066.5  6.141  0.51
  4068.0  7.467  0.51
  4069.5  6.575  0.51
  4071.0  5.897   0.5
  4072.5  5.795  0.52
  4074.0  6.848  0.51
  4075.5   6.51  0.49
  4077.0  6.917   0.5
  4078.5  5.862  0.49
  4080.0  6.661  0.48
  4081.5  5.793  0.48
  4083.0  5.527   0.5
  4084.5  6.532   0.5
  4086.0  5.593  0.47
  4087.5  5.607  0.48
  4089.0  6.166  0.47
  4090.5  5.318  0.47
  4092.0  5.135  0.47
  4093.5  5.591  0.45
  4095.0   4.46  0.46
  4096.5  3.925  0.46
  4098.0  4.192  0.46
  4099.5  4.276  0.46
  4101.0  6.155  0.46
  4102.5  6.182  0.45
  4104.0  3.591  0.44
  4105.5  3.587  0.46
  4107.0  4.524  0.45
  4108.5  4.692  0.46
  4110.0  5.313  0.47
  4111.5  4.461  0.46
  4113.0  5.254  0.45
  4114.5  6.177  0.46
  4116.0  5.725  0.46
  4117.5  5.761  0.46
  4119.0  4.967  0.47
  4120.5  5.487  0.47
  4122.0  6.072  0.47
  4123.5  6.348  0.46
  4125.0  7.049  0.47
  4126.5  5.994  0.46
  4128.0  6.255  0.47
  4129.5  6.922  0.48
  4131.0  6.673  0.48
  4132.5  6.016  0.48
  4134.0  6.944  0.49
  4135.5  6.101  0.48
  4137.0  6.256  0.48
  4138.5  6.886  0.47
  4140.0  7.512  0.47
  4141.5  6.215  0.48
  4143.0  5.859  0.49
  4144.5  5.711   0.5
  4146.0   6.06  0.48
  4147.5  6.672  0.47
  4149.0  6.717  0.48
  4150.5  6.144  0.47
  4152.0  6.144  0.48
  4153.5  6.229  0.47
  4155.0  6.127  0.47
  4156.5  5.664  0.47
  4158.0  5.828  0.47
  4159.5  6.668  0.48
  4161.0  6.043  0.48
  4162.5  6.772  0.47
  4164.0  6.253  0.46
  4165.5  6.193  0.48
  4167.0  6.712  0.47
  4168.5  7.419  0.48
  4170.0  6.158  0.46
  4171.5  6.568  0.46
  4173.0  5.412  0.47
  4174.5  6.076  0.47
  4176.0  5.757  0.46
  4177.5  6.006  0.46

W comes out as 5.6 A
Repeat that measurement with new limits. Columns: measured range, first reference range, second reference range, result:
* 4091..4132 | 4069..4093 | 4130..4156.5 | 5.5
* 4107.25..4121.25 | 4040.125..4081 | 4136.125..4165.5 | 2.3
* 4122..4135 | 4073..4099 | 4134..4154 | -0.6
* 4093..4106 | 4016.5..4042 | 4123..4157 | 3.6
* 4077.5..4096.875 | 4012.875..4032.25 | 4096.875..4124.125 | -0.3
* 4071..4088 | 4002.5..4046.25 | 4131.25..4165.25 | 0.8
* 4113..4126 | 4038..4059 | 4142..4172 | 0.9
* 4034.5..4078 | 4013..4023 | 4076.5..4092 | -1.3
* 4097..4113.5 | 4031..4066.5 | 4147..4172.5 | 4.4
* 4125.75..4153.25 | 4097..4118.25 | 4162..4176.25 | -3.4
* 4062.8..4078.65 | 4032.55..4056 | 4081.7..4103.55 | -1.4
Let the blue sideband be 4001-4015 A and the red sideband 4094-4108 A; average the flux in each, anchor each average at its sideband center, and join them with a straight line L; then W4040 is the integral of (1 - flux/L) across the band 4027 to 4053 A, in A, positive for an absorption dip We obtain -2.9 A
